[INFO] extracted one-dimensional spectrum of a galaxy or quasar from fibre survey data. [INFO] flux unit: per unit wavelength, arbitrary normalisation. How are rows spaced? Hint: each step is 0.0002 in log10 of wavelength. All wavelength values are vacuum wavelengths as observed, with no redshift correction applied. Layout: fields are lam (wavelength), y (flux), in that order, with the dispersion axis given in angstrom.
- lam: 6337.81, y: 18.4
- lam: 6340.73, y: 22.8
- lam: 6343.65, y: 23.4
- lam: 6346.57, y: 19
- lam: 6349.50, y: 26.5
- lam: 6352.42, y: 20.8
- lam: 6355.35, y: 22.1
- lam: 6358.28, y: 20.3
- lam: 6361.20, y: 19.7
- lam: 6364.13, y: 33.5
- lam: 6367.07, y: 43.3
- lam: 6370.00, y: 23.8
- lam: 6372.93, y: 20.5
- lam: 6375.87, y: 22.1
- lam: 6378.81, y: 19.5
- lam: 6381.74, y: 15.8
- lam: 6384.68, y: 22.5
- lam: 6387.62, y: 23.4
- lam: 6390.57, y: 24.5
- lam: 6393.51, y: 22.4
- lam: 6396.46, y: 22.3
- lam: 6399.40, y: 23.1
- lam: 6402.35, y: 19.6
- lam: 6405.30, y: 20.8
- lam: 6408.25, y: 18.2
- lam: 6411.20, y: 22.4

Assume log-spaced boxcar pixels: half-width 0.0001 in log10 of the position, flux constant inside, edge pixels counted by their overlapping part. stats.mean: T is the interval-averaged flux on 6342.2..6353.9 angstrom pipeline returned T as 22.4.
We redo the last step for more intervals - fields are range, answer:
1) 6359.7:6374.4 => 28.1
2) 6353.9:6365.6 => 23.9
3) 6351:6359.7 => 21.1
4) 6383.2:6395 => 23.2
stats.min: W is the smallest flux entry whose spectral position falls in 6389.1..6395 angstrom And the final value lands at 22.4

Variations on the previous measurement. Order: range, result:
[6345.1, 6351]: 19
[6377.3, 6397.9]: 15.8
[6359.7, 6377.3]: 19.7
